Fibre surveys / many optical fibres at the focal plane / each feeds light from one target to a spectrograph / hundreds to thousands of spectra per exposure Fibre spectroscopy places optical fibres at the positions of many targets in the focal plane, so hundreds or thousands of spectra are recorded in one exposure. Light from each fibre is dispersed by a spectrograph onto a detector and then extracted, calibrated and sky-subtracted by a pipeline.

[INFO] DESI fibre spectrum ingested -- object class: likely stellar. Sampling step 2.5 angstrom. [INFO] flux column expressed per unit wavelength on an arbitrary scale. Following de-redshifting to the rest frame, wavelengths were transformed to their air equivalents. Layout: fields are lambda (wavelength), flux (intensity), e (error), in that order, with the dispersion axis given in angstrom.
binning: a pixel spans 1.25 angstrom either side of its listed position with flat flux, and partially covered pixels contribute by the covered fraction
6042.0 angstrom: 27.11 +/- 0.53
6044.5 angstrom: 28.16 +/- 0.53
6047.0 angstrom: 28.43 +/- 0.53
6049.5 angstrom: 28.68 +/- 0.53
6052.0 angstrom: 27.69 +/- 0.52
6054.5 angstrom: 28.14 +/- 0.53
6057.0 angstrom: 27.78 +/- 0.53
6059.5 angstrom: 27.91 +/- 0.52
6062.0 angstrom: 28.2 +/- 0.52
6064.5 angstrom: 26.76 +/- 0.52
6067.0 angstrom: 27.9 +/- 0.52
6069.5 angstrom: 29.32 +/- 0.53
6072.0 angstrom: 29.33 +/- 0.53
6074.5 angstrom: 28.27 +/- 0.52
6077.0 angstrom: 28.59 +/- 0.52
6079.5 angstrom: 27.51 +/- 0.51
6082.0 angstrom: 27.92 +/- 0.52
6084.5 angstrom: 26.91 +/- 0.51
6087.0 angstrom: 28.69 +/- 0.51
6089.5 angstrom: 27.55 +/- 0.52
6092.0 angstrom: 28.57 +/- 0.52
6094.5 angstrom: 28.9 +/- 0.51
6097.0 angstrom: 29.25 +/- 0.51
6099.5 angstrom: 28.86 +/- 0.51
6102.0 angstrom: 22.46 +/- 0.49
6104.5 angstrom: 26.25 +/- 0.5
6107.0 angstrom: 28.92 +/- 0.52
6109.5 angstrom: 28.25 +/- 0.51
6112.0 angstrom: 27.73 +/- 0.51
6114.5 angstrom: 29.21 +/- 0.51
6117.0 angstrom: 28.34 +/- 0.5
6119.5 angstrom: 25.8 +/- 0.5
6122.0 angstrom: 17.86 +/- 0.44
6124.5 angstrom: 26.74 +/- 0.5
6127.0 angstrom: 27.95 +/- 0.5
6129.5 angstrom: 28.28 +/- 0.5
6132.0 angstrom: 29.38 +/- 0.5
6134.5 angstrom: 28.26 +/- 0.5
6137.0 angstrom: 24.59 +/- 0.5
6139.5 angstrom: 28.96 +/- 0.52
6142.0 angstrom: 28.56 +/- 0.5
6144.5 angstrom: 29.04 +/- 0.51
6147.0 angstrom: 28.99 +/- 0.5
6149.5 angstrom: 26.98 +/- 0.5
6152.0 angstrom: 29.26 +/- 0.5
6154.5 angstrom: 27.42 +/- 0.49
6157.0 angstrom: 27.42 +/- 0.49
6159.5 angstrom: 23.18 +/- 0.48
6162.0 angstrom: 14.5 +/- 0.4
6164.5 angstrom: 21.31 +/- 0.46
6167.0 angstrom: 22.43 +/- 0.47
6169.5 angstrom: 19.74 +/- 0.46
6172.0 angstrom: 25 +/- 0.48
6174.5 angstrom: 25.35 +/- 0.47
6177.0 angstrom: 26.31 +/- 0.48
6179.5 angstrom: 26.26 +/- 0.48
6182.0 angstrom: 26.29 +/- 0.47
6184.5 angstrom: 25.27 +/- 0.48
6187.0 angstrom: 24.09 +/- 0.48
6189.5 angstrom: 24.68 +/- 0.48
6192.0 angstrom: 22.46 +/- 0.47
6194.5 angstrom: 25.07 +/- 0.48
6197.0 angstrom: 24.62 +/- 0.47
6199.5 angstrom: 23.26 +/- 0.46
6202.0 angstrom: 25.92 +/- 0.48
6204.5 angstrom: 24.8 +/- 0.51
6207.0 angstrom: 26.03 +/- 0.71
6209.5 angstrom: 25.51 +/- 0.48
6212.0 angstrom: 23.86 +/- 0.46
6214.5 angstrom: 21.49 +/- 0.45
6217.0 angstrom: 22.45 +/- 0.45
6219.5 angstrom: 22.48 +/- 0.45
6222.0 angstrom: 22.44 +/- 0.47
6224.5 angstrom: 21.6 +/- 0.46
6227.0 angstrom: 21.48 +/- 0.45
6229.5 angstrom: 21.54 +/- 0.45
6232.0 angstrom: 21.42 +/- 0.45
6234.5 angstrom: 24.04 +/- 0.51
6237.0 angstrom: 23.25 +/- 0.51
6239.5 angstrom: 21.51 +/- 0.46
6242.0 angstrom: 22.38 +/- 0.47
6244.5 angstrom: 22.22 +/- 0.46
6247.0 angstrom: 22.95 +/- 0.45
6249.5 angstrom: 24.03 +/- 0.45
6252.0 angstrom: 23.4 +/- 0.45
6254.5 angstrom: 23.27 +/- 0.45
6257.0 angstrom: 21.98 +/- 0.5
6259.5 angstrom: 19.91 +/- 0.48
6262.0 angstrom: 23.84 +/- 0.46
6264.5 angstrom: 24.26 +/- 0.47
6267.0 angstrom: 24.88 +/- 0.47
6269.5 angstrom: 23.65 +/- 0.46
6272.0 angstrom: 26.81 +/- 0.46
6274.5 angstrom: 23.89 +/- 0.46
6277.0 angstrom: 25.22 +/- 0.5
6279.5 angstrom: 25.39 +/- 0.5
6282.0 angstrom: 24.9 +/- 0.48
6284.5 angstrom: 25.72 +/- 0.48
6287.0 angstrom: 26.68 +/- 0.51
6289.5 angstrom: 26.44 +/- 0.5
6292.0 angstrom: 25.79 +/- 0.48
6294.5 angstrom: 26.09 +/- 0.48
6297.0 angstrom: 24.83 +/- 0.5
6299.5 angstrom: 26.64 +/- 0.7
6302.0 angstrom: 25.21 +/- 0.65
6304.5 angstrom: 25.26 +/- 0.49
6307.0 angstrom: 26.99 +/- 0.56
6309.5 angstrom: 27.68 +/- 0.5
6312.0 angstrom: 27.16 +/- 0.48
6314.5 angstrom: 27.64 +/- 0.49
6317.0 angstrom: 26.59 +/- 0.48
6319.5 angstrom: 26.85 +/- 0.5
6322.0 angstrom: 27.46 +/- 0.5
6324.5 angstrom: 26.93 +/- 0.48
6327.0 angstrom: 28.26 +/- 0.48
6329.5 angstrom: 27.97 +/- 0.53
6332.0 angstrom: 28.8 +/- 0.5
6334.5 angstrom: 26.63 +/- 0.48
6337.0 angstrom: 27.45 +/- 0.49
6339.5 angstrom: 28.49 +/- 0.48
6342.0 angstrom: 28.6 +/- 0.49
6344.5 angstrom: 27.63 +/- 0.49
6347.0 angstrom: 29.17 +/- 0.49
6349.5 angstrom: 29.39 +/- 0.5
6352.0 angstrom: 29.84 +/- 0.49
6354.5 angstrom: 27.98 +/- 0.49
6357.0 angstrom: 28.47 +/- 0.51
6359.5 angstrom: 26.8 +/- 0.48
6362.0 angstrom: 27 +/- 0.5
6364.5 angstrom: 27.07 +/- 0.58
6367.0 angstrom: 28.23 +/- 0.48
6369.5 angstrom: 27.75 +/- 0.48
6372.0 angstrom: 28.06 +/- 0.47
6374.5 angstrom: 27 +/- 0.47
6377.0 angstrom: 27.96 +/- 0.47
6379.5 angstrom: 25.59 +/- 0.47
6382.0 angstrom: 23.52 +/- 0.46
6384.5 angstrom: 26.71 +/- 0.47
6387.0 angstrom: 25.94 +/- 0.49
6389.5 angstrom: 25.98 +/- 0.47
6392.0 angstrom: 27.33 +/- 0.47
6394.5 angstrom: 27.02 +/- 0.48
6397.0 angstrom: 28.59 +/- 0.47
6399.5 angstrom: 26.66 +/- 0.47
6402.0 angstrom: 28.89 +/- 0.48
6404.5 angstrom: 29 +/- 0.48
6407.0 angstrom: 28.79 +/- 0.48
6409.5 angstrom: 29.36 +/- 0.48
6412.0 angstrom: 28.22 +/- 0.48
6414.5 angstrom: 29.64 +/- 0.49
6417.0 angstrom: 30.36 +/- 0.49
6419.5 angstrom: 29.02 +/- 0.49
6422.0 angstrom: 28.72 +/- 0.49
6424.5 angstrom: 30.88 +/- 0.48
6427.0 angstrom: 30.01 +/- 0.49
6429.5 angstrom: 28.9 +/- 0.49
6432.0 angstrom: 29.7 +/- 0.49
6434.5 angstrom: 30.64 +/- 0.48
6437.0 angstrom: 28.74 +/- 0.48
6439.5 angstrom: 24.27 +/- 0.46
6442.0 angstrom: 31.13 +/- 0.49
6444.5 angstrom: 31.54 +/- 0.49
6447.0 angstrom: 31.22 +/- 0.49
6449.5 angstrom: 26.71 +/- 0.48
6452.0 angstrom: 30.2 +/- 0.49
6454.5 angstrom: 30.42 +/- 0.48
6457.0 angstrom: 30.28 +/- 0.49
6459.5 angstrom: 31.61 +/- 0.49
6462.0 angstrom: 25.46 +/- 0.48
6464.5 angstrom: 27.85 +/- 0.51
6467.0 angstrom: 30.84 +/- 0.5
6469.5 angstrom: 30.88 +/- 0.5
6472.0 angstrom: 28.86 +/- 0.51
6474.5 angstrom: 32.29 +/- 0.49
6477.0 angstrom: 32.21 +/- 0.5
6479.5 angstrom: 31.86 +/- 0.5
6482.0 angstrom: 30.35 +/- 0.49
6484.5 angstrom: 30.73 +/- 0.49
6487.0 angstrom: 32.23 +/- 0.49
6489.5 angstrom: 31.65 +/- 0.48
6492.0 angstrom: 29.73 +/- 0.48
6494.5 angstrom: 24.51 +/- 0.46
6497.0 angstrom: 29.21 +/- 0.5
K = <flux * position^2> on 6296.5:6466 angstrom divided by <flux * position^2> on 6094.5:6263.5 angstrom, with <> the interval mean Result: 1.21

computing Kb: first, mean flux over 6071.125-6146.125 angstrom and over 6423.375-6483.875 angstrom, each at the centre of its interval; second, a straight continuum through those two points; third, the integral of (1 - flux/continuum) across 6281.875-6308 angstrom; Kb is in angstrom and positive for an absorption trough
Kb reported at 2.64 angstrom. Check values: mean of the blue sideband 27.6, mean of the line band 25.9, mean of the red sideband 29.9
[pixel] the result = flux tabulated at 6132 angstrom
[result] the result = 29.38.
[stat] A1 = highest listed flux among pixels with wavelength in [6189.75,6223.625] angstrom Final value 26.03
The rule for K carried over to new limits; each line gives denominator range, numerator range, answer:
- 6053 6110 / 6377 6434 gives 1.12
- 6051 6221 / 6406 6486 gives 1.25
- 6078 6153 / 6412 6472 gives 1.19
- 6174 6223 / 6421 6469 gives 1.30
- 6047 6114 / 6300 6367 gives 1.07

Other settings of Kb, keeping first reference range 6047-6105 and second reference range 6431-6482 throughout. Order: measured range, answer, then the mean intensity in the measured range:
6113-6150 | 1.2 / 27.3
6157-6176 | 4.2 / 22.1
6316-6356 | 1.7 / 28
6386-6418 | 1.6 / 28.1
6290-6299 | 1.0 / 25.7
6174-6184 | 0.8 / 26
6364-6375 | 0.6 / 27.7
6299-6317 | 1.5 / 26.7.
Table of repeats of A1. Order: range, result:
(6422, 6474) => 31.61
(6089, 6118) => 29.25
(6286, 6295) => 26.68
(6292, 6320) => 27.68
